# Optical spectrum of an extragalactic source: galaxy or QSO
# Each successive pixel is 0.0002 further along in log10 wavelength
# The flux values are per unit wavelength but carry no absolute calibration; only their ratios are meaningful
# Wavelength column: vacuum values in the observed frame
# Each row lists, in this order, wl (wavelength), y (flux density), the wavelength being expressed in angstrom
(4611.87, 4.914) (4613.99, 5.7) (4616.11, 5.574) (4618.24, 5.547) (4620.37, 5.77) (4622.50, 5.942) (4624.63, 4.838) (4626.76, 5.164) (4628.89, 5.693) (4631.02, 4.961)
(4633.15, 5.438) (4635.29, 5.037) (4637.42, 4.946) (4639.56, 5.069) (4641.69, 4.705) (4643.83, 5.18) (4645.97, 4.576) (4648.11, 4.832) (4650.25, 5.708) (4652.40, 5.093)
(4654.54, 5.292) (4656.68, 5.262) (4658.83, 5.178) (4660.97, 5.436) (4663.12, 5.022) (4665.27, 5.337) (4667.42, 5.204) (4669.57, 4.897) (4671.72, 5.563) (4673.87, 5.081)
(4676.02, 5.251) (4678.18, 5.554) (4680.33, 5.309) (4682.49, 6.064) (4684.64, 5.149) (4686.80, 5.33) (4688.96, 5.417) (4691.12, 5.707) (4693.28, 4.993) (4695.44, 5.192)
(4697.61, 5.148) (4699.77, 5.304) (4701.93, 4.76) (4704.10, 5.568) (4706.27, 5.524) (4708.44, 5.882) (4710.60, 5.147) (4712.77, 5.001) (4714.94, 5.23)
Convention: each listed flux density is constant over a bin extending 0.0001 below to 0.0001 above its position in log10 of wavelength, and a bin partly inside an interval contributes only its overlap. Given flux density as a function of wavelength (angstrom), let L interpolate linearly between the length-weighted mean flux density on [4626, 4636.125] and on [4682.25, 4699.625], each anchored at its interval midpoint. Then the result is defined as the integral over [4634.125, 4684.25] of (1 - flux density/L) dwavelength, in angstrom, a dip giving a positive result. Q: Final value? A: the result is 1.0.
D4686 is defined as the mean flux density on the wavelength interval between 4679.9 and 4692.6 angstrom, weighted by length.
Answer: 5.49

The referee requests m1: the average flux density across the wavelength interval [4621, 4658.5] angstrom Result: 5.17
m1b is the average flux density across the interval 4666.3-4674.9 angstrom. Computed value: 5.19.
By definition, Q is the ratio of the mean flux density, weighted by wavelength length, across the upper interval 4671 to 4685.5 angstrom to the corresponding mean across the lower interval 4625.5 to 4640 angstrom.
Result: 1.05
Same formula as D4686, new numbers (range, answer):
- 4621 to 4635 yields 5.34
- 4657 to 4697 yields 5.31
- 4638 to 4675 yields 5.14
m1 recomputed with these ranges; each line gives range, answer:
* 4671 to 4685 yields 5.44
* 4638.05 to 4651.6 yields 5.01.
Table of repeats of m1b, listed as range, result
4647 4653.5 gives 5.2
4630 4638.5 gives 5.1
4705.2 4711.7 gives 5.52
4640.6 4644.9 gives 4.95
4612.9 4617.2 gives 5.64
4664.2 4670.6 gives 5.15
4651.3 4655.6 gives 5.19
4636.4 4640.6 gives 5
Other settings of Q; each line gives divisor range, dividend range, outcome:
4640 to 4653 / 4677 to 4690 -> 1.09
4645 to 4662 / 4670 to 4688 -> 1.04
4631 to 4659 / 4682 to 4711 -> 1.05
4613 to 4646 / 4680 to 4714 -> 1.01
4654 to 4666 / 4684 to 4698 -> 1.01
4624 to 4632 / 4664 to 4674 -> 1.01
